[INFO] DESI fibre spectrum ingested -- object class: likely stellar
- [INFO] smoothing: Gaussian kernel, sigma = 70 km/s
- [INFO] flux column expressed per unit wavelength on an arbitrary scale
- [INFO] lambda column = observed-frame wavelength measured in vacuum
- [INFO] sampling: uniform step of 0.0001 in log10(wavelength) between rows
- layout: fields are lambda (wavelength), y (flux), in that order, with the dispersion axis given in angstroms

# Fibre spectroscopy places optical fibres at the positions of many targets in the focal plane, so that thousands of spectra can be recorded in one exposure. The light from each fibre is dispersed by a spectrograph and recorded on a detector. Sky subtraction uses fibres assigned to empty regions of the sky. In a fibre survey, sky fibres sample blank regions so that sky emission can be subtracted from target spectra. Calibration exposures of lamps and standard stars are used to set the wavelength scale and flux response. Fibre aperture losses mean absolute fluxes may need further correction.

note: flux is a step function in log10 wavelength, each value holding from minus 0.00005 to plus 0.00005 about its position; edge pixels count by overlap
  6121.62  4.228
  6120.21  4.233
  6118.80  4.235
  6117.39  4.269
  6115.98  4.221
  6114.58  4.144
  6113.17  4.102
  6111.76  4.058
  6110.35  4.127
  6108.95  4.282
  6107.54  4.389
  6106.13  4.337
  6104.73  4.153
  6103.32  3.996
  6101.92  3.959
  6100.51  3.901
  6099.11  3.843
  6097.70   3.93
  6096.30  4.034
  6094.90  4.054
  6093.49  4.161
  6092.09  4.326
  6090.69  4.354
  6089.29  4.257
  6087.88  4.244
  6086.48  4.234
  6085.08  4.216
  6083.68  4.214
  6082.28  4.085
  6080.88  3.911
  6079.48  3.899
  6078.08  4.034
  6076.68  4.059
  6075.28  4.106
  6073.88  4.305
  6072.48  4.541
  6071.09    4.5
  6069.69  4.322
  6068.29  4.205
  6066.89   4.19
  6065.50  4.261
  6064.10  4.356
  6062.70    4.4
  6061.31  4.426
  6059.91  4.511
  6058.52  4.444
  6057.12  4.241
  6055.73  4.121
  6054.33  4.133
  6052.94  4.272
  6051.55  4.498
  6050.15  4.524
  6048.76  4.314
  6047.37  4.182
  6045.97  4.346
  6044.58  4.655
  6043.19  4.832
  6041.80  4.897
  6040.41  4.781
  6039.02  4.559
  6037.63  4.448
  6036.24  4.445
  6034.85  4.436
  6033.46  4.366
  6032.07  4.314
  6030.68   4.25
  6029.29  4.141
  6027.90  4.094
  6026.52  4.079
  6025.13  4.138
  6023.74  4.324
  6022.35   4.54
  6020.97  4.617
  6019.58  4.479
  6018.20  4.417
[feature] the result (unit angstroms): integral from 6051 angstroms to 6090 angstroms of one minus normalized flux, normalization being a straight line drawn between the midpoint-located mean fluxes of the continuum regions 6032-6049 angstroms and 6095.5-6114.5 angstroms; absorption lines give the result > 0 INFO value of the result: 0.62 angstroms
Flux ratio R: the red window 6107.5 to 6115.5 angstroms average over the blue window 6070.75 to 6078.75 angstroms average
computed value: 0.98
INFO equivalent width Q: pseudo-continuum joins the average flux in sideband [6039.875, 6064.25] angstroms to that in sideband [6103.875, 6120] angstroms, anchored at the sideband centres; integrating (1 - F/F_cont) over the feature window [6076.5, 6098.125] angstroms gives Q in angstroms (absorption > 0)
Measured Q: 0.9 angstroms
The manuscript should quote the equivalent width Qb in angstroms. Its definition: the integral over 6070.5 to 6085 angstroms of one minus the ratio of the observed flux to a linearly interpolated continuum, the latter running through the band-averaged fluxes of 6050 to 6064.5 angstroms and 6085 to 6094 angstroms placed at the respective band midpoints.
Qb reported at 0.4 angstroms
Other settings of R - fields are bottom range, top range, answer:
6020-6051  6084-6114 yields 0.94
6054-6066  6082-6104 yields 0.95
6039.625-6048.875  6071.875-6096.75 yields 0.91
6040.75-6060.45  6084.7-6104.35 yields 0.93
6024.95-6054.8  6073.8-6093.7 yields 0.94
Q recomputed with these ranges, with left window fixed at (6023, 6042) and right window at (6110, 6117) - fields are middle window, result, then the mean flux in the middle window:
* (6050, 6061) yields -0.1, 4.33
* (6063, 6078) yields -0.1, 4.28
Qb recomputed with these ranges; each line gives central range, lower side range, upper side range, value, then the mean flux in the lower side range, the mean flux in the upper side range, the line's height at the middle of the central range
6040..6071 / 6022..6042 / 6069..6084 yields -1.0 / 4.37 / 4.18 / 4.27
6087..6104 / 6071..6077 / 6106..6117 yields 0.6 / 4.3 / 4.2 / 4.24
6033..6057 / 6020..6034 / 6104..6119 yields -1.0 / 4.29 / 4.21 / 4.27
